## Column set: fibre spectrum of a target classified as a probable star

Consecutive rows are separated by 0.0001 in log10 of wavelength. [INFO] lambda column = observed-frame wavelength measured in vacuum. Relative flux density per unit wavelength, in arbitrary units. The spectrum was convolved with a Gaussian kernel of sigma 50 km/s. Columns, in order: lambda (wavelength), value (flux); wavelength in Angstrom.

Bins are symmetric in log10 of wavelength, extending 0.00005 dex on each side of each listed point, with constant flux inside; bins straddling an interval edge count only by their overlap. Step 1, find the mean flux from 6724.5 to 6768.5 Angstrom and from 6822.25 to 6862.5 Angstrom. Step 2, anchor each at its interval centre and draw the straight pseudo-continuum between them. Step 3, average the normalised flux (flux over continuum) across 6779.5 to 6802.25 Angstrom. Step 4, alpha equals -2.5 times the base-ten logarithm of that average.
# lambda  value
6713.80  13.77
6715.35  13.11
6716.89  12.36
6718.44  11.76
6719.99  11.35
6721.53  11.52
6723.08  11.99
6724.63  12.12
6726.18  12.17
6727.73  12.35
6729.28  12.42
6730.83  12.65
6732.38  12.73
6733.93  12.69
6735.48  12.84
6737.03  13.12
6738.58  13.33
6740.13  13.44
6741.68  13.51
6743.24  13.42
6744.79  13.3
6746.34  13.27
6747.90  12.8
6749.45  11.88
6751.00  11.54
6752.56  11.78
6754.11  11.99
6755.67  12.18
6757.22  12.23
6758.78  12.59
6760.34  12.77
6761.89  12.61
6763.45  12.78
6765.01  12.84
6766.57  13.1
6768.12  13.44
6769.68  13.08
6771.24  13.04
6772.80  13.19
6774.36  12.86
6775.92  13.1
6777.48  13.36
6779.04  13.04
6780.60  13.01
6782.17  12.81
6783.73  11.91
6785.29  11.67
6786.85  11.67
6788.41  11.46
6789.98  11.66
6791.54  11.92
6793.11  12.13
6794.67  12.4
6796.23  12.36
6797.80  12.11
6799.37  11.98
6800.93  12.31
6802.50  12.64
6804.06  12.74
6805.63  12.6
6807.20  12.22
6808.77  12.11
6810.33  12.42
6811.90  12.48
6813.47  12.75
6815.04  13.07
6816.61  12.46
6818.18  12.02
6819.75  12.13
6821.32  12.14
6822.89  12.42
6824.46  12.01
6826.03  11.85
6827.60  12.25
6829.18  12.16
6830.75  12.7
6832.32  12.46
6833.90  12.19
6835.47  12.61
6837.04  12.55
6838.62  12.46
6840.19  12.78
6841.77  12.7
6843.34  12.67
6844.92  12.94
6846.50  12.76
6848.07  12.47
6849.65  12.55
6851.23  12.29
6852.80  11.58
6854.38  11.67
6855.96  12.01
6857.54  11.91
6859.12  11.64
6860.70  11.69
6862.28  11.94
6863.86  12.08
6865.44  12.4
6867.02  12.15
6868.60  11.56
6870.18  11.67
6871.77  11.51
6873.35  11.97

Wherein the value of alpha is 0.03 mag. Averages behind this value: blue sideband 12.7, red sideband 12.3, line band 12.1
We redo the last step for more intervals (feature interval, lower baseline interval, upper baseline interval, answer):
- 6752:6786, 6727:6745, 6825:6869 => 0.00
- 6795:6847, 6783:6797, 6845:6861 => -0.04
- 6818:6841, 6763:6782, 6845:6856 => 0.01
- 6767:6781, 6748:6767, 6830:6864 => -0.07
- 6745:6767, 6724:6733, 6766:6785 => 0.02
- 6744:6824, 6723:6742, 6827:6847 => 0.01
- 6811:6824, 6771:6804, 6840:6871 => -0.01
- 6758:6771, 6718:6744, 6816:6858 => -0.04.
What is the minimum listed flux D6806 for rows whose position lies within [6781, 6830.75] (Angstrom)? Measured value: 11.46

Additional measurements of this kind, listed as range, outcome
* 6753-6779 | 11.99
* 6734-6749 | 12.8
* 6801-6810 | 12.11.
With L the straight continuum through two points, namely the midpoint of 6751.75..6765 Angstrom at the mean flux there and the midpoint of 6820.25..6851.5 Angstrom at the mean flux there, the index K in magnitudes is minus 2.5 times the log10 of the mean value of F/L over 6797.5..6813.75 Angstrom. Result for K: 0.00 mag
